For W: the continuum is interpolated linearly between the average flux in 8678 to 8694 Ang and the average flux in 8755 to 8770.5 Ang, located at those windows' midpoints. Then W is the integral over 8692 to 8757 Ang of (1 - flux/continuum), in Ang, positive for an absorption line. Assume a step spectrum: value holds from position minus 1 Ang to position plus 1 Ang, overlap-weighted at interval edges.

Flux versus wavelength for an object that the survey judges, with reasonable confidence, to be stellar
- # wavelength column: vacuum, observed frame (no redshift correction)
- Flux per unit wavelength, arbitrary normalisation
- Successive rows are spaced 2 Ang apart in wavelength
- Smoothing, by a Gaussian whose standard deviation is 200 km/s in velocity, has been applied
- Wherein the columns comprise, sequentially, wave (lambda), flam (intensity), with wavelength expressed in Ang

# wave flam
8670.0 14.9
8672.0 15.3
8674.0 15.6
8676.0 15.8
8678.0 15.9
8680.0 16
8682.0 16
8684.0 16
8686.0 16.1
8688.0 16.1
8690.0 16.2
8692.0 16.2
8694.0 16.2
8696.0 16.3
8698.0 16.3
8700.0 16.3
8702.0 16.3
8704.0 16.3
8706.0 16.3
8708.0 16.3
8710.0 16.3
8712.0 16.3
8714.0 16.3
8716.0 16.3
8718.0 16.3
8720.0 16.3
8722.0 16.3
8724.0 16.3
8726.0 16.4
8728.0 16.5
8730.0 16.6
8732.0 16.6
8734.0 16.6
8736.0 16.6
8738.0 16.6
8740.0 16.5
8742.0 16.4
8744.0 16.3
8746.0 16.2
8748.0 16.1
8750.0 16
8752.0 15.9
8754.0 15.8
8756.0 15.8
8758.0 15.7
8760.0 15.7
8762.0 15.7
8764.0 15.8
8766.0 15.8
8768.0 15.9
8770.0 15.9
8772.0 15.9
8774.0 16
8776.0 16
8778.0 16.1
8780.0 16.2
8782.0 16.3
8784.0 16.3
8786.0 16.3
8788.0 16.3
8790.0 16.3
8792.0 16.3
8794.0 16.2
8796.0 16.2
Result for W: -1.5 Ang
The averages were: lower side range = 16.1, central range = 16.3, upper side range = 15.8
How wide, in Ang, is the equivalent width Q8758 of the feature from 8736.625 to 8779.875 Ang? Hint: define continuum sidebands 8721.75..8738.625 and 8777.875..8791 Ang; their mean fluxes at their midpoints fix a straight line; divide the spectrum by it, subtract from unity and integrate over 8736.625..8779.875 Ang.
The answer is 1.0 Ang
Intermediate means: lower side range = 16.5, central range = 16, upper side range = 16.3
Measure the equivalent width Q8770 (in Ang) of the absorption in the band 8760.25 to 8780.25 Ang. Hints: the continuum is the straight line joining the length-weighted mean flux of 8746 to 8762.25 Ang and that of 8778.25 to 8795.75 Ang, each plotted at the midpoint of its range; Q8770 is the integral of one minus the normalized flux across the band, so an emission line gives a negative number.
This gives 0.19 Ang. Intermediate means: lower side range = 15.9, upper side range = 16.3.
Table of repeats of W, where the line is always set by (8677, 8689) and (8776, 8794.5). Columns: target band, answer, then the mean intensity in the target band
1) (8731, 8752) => -0.29 Ang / 16.4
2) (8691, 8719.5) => -0.39 Ang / 16.3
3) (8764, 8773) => 0.19 Ang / 15.9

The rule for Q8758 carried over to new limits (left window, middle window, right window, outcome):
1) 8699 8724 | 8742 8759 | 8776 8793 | 0.28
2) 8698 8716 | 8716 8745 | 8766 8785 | -0.41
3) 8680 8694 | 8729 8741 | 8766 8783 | -0.39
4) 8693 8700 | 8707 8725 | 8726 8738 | 0.15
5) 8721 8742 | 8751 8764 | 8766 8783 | 0.35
